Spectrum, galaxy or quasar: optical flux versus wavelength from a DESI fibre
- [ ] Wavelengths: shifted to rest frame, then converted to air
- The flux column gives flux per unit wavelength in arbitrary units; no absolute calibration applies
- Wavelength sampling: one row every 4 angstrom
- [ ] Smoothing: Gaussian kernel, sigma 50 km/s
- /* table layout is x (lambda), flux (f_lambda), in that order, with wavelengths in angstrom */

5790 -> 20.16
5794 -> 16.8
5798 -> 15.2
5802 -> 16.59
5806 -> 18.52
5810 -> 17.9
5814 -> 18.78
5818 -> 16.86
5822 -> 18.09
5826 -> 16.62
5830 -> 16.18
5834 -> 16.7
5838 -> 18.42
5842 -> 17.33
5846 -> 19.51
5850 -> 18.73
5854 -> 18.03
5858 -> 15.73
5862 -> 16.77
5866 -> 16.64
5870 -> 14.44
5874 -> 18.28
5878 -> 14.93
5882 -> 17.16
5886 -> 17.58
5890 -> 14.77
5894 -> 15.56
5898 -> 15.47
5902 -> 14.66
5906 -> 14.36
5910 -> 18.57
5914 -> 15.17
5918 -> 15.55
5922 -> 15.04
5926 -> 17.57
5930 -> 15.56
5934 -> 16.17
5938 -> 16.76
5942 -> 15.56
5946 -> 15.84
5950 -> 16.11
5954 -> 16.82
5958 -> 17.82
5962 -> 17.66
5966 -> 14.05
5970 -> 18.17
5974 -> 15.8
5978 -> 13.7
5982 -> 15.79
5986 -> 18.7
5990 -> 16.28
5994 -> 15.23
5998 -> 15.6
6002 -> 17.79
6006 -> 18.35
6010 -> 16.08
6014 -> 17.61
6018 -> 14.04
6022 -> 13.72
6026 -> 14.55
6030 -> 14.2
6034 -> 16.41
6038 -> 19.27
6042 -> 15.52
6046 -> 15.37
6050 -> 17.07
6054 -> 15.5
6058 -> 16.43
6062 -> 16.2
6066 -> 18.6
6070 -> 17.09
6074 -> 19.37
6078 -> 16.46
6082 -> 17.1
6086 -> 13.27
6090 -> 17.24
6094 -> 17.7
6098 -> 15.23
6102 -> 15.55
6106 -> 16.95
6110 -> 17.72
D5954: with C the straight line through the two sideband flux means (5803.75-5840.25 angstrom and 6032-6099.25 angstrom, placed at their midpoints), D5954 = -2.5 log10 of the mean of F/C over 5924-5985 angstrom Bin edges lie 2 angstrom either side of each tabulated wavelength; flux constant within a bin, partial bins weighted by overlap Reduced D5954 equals 0.05 mag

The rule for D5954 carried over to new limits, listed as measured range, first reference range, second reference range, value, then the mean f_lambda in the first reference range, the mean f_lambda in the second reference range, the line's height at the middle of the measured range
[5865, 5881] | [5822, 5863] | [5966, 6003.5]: 0.07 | 17.5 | 16.2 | 17.2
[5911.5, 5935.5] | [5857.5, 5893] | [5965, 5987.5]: 0.02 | 16.3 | 16.1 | 16.2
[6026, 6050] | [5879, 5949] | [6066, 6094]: 0.04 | 15.9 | 17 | 16.7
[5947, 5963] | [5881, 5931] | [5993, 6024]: -0.07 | 15.9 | 16.1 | 16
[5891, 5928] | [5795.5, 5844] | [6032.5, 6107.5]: 0.09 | 17.3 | 16.6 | 17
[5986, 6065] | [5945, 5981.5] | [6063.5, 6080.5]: 0.06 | 16.2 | 17.8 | 17.1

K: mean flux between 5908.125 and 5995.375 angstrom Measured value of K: 16.3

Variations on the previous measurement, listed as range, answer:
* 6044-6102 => 16.6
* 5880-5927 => 15.9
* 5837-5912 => 16.7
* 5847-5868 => 17.3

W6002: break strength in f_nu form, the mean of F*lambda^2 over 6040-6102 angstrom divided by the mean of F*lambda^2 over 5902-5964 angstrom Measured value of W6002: 1.06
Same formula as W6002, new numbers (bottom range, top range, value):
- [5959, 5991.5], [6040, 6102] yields 1.04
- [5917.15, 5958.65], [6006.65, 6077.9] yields 1.04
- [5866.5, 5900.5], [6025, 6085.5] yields 1.09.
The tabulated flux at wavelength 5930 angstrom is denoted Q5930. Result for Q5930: 15.56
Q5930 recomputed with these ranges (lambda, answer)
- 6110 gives 17.72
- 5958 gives 17.82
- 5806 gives 18.52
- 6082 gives 17.1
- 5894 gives 15.56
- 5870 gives 14.44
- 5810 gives 17.9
